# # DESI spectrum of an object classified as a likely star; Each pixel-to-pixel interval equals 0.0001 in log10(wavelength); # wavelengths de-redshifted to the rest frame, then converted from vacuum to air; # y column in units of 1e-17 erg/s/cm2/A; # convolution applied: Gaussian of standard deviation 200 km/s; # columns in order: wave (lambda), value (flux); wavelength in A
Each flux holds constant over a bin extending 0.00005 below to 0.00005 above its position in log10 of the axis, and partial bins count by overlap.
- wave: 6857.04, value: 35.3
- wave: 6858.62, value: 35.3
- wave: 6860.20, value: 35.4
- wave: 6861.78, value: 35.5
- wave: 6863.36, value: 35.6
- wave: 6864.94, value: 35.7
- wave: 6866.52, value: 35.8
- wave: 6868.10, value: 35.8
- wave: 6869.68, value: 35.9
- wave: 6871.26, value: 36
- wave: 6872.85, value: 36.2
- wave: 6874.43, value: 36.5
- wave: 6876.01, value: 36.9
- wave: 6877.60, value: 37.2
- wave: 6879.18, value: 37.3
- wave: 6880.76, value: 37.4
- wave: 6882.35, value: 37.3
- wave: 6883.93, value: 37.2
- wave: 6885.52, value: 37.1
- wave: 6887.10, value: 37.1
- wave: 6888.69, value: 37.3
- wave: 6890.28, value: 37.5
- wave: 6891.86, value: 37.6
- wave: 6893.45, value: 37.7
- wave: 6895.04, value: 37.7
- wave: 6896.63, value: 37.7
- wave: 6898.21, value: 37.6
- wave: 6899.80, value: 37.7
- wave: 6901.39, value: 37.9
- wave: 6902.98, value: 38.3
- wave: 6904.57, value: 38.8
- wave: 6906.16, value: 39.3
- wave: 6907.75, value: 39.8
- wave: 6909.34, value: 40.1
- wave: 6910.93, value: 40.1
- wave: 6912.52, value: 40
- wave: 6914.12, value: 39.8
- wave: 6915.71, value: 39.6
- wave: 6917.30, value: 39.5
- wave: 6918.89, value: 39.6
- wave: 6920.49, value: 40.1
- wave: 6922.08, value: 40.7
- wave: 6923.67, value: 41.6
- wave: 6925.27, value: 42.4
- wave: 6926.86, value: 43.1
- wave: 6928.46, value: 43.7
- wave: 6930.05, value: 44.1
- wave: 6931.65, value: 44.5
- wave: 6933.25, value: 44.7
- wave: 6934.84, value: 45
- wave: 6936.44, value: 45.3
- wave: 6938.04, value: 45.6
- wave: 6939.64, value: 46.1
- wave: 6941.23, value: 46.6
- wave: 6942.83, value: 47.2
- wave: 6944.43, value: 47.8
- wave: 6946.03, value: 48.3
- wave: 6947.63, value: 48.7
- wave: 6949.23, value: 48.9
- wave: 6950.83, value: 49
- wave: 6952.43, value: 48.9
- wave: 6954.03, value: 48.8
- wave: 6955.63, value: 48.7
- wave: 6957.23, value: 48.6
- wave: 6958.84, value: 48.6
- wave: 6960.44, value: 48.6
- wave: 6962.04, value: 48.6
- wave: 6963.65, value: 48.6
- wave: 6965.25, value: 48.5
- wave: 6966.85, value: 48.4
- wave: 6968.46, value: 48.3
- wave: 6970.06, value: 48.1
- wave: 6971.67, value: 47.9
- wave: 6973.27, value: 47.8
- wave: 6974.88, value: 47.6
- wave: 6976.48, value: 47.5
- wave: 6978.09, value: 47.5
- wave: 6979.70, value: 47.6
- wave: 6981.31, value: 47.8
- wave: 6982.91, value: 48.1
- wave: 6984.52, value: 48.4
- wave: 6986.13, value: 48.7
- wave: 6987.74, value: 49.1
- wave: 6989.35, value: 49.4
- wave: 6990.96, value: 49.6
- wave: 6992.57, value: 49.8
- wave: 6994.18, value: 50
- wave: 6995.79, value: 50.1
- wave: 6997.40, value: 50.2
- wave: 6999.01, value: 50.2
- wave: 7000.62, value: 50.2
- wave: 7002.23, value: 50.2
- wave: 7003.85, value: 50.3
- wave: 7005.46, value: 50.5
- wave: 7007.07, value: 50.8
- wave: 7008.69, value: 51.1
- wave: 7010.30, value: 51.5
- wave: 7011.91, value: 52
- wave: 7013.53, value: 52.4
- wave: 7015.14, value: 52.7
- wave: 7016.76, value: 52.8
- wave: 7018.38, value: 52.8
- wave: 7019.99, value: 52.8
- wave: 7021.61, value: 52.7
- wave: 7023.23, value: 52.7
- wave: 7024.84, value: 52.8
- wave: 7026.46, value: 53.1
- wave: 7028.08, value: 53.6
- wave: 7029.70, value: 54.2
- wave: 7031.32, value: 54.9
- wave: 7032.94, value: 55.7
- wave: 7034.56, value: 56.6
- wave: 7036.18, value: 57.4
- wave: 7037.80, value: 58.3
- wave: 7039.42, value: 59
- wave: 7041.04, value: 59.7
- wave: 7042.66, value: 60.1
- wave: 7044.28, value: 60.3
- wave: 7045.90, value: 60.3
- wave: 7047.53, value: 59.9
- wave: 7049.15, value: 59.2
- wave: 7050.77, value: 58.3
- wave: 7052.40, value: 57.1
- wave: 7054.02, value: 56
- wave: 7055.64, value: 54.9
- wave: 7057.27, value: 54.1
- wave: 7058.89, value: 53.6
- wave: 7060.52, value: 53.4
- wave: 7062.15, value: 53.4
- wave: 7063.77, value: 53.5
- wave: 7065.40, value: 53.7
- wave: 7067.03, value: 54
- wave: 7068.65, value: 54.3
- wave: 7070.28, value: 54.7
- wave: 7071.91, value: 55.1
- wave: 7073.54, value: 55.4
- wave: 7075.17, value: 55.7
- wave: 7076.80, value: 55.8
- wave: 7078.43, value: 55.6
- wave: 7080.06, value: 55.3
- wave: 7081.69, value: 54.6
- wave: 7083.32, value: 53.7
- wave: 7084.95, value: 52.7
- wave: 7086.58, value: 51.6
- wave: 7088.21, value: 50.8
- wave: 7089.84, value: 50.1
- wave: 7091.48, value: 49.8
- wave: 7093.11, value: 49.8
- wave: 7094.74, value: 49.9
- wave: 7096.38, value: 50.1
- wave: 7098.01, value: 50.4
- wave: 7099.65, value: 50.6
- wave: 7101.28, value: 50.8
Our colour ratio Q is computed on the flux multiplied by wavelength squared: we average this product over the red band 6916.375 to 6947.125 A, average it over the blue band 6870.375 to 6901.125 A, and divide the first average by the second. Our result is 1.20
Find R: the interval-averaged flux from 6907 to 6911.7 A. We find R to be 40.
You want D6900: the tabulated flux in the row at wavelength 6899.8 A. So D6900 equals 37.7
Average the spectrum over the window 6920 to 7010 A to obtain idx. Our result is 47.7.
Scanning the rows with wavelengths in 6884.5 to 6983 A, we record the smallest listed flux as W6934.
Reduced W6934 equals 37.1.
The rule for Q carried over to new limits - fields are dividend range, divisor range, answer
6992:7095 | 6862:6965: 1.35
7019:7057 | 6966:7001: 1.18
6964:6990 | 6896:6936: 1.20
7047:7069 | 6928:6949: 1.24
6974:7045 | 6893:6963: 1.23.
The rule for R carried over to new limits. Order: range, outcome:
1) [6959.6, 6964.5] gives 48.6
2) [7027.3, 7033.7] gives 54.6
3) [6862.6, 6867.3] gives 35.7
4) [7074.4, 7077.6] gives 55.7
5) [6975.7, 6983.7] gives 47.7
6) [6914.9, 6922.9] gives 39.9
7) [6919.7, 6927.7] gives 41.6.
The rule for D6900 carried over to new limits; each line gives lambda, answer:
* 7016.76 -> 52.8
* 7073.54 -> 55.4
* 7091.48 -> 49.8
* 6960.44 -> 48.6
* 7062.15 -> 53.4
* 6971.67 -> 47.9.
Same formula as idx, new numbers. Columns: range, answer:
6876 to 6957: 41.7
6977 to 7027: 50.5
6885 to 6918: 38.5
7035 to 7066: 57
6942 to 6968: 48.5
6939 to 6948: 47.4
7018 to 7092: 55.1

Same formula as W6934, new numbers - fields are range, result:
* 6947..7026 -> 47.5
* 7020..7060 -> 52.7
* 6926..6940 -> 43.1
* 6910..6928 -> 39.5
